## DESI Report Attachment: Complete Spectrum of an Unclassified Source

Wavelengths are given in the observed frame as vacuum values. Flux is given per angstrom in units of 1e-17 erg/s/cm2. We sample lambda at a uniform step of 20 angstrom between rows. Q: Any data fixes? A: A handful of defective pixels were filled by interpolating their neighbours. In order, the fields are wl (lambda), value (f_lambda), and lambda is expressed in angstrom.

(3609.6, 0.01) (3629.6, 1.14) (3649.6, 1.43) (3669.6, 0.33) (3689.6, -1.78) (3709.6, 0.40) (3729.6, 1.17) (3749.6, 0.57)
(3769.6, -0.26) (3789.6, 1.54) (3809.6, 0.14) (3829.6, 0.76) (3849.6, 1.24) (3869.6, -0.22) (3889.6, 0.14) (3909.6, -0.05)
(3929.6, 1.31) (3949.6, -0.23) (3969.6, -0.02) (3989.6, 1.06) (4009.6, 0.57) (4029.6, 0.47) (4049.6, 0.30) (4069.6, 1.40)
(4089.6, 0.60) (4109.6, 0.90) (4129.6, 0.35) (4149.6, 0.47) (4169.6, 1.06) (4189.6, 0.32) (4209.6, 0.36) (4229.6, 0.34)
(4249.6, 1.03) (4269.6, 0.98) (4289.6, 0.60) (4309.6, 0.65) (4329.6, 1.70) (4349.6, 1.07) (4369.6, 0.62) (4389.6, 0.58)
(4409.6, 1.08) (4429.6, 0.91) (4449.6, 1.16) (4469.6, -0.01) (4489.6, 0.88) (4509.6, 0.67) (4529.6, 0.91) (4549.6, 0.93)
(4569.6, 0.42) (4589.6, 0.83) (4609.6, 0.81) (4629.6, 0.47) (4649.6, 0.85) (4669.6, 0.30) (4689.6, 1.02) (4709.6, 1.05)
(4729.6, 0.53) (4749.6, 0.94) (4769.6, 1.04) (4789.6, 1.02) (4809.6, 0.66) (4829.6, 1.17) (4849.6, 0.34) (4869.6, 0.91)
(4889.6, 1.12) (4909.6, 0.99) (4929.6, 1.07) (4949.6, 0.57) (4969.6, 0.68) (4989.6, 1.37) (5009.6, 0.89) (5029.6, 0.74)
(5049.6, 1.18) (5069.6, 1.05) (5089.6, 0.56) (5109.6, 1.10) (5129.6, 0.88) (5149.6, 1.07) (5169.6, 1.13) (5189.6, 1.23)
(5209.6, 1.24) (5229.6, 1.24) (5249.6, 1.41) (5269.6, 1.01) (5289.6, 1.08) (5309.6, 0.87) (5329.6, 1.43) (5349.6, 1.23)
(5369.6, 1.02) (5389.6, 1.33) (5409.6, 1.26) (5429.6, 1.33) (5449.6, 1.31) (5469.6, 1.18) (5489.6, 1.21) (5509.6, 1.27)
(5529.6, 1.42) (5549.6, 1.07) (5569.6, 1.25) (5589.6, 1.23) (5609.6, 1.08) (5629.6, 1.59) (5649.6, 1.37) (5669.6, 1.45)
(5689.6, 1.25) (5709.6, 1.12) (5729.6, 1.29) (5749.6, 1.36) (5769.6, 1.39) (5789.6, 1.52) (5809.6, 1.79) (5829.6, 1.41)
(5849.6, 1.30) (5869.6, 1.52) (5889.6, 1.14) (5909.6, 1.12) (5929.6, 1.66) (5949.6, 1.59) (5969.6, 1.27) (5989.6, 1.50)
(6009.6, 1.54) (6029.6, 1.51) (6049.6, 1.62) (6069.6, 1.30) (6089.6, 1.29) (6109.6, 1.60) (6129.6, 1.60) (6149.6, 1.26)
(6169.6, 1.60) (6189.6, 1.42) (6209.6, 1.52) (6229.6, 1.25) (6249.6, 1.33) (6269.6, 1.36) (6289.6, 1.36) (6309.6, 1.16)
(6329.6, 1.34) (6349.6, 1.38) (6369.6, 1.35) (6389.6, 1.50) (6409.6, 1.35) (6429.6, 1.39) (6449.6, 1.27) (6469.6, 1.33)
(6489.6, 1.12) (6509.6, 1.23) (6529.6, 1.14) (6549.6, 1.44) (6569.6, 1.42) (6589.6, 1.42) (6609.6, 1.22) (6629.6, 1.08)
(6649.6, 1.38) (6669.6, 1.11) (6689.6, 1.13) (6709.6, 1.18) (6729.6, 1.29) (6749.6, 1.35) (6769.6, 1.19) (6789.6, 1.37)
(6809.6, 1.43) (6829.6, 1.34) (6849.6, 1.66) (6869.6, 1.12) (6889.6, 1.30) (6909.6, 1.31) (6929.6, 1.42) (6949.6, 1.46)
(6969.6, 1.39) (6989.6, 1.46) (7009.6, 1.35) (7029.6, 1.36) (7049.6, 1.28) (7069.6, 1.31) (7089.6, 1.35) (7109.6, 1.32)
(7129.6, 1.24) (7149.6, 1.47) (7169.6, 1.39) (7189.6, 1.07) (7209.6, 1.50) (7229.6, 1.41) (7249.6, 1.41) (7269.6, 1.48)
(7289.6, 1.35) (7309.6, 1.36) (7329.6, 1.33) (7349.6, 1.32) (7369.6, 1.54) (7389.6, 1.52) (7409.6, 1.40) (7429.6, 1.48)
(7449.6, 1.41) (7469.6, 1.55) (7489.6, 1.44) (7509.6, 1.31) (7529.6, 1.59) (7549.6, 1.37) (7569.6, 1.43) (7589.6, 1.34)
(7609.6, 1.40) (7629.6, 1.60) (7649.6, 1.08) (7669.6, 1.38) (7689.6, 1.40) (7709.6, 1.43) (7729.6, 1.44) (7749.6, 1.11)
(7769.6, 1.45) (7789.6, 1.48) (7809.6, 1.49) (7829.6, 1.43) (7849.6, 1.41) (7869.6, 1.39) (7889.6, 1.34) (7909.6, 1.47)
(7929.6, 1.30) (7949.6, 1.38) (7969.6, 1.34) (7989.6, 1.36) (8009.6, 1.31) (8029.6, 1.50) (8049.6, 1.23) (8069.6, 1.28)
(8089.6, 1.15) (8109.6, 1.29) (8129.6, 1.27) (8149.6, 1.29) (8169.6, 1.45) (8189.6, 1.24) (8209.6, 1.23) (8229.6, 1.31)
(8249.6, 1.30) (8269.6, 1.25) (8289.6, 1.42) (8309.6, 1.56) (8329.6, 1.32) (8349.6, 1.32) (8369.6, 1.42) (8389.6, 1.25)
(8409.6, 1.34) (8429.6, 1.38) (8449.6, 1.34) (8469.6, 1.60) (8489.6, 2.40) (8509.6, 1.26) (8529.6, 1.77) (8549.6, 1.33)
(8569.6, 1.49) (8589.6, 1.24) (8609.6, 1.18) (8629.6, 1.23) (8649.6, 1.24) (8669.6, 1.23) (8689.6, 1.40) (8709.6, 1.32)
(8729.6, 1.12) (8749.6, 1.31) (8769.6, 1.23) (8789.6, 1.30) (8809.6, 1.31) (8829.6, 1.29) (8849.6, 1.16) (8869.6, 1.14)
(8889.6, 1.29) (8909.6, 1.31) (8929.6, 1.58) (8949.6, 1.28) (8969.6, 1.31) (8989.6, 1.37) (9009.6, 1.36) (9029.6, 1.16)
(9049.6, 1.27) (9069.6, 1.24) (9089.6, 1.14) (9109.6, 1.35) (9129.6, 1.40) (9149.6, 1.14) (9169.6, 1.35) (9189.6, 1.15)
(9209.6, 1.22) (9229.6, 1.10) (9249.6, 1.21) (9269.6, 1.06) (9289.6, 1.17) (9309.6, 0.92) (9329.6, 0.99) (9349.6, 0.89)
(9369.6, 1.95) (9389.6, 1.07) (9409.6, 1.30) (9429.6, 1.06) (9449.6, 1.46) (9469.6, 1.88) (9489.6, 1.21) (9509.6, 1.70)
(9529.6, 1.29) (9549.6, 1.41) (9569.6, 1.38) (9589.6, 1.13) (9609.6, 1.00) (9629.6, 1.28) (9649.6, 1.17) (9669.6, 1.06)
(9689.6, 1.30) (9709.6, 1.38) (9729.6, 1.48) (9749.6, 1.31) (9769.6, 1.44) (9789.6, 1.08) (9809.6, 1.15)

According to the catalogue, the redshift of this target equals 0.29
